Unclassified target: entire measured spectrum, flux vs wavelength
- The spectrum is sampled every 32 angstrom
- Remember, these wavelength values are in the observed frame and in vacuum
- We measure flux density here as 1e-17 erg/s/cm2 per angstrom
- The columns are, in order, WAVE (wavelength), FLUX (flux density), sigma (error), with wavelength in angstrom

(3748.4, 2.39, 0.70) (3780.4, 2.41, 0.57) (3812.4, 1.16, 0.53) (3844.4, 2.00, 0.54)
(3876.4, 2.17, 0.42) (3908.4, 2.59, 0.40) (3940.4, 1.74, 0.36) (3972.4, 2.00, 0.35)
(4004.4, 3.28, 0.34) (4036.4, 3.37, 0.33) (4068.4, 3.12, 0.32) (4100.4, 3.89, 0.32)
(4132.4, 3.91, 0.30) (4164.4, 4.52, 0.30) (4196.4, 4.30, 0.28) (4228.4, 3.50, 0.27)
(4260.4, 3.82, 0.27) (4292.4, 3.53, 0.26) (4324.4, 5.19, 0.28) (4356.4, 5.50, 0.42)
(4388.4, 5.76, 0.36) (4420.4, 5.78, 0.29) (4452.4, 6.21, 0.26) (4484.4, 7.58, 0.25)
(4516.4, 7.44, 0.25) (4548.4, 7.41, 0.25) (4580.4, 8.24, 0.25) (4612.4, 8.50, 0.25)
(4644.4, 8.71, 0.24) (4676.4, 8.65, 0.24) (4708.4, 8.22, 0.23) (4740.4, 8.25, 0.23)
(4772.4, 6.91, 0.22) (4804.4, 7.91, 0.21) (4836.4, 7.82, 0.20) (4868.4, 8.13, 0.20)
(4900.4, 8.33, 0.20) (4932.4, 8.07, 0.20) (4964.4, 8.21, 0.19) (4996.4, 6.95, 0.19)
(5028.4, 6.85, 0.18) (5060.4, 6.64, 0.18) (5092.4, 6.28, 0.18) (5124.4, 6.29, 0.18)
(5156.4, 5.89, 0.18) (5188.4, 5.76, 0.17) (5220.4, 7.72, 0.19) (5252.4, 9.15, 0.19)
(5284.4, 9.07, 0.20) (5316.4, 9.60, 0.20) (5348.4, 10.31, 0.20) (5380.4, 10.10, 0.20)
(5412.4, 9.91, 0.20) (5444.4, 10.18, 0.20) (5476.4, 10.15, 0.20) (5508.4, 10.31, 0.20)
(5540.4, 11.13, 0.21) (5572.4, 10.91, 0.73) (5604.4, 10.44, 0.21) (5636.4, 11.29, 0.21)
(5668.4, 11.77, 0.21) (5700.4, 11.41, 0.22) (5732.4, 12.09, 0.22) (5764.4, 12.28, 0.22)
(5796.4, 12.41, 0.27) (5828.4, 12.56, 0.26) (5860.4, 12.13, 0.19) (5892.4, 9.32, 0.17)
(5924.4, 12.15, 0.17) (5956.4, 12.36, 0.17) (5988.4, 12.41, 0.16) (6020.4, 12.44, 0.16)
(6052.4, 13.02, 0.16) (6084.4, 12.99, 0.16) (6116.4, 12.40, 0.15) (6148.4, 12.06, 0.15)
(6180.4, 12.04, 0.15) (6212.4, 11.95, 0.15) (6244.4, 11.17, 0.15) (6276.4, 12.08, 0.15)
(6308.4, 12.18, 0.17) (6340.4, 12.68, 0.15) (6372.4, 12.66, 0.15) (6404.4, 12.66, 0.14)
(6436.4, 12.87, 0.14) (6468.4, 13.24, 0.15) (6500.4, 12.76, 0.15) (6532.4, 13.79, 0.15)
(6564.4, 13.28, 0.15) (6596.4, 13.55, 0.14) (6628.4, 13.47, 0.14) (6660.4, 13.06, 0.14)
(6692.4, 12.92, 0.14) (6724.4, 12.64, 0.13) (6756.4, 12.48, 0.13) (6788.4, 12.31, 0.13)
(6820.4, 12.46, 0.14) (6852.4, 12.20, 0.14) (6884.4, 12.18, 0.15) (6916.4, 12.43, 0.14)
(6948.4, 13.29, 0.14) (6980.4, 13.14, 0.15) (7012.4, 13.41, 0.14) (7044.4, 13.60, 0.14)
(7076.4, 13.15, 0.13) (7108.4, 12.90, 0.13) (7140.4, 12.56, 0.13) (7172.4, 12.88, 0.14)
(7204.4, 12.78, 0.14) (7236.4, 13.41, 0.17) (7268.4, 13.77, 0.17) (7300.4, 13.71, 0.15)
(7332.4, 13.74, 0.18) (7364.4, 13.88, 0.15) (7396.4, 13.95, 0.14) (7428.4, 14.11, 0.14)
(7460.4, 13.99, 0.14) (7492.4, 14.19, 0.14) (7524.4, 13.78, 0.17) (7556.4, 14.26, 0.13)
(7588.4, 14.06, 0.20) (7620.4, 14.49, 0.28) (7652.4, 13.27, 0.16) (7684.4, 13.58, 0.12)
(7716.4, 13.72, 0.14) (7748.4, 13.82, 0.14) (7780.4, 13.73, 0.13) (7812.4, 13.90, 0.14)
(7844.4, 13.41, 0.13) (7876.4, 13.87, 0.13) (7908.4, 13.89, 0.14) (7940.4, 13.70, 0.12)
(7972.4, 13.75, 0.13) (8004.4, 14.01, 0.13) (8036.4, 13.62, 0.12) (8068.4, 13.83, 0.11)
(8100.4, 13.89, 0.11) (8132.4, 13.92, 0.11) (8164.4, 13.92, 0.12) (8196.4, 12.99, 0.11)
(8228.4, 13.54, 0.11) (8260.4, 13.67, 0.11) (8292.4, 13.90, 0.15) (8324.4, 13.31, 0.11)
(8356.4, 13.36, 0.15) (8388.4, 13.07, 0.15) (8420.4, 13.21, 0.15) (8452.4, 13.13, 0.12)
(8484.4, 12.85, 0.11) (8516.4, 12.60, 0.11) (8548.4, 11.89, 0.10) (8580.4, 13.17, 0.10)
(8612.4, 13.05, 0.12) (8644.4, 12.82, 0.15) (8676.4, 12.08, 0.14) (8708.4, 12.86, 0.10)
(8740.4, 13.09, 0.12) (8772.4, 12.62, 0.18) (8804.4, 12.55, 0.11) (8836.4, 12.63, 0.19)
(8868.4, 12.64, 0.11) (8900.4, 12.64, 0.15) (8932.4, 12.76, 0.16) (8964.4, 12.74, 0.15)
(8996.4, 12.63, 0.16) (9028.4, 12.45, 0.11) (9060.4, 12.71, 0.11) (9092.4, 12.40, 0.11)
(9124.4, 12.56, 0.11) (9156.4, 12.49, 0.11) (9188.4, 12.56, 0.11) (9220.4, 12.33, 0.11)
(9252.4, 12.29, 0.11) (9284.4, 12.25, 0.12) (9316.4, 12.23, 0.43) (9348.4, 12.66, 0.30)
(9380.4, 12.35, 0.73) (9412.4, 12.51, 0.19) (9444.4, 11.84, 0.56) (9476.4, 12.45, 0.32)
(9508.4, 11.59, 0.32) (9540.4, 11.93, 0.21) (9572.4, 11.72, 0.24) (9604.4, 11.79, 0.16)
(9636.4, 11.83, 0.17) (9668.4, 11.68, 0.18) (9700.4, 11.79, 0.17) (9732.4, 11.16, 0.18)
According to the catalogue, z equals 0.00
